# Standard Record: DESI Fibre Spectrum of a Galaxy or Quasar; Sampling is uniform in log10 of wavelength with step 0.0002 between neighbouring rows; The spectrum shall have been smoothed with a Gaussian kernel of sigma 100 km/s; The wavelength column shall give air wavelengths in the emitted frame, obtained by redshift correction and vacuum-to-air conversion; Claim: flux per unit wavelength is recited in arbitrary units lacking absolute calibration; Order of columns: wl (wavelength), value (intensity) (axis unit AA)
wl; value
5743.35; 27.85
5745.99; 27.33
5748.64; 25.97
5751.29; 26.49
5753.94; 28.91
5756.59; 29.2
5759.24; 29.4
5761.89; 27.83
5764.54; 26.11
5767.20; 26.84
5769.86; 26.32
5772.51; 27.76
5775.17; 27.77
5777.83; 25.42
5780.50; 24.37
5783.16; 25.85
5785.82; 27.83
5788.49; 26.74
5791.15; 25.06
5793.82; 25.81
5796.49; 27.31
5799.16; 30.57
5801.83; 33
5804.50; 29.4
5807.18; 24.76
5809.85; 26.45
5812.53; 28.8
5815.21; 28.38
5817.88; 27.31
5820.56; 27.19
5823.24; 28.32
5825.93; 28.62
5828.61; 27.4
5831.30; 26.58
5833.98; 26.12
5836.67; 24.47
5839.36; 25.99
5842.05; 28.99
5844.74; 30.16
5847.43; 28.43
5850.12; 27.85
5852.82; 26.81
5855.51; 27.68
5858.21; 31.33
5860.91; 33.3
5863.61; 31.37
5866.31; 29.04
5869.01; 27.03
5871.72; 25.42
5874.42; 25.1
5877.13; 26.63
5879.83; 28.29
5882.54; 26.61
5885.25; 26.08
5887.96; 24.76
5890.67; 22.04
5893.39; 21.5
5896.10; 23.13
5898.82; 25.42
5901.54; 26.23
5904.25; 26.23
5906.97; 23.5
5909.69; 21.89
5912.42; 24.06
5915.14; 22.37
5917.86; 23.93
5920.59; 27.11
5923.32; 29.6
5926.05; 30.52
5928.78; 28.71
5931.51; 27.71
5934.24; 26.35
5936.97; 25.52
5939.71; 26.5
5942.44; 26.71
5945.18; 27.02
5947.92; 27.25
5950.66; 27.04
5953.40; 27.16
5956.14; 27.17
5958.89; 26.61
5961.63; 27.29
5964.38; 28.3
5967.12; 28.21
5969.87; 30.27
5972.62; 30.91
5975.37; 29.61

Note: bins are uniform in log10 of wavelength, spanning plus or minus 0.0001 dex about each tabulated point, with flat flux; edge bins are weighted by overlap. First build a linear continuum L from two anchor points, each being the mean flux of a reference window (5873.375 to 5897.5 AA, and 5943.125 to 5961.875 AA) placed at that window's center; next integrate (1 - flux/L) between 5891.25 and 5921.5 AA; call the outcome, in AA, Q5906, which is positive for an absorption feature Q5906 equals 1.8 AA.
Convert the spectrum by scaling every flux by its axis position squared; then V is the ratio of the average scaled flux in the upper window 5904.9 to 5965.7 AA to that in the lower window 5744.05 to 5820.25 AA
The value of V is 1.02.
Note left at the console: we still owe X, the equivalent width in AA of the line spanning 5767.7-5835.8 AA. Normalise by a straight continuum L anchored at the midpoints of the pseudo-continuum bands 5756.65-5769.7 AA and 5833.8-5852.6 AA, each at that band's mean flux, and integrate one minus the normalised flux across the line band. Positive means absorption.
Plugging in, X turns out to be 0.6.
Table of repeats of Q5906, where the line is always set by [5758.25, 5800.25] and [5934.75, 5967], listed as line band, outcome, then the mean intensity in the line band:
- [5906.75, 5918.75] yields 1.73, 23.1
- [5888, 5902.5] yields 1.76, 23.7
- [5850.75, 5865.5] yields -1.65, 29.9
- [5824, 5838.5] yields 0.13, 26.7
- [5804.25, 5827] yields -0.58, 27.6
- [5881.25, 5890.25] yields 0.51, 25.4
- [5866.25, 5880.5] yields 0.15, 26.7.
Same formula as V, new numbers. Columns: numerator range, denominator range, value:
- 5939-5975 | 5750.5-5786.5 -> 1.09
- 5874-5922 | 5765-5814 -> 0.94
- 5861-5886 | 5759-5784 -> 1.07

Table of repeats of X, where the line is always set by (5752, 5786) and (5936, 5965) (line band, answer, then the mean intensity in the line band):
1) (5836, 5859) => -0.8 AA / 28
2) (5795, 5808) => -1.0 AA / 29.1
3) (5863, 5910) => 2.5 AA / 25.6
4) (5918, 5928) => -0.5 AA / 28.4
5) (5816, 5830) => -0.4 AA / 27.8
